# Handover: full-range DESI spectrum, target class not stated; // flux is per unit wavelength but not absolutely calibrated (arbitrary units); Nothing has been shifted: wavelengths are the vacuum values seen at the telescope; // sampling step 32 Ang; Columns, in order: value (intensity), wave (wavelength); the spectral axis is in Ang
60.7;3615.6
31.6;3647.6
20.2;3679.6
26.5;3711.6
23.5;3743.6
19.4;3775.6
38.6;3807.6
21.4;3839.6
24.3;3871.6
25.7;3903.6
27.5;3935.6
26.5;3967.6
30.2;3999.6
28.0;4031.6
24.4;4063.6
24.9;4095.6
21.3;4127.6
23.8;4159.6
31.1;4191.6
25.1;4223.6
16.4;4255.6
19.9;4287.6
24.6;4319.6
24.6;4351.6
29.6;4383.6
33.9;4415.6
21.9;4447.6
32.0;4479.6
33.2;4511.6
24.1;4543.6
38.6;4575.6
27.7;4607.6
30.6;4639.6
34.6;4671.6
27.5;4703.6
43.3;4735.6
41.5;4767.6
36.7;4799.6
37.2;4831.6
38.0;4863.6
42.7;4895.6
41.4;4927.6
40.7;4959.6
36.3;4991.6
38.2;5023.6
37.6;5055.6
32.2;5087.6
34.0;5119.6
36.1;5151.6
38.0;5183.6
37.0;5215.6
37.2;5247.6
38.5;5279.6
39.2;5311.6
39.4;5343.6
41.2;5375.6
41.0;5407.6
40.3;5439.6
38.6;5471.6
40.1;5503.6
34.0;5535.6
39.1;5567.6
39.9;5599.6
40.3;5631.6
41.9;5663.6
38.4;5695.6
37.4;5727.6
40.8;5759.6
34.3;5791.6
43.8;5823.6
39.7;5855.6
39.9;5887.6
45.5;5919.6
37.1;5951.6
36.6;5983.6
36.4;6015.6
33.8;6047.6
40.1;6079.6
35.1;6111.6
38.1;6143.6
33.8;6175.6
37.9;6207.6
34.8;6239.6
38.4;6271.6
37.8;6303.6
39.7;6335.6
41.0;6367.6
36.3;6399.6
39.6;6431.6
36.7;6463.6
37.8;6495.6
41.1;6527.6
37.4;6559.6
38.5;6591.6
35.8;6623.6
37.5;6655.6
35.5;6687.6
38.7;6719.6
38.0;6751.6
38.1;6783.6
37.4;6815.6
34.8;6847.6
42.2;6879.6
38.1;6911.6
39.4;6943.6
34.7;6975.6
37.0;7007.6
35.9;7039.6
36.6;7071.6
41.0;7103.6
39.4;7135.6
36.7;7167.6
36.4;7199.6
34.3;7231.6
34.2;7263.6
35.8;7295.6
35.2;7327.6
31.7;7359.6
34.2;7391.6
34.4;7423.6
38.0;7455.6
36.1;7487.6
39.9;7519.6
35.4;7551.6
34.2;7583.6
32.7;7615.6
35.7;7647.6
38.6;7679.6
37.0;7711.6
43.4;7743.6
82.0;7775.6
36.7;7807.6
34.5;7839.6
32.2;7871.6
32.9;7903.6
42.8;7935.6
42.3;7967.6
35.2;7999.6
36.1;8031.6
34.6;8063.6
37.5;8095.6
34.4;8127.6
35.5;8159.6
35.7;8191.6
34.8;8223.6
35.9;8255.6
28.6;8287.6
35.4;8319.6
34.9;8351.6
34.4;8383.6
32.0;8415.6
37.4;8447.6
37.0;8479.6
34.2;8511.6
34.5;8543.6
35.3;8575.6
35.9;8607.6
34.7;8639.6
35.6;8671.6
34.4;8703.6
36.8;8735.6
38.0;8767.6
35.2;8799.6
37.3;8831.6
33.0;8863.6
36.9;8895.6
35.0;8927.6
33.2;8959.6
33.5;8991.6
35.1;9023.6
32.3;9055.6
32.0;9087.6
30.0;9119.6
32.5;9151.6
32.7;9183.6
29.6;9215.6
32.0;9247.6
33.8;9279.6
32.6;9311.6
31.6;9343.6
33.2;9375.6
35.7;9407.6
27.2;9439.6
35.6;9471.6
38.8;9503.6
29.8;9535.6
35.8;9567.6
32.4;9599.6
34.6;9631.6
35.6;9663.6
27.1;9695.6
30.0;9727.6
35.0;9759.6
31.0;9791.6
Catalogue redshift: 0.182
